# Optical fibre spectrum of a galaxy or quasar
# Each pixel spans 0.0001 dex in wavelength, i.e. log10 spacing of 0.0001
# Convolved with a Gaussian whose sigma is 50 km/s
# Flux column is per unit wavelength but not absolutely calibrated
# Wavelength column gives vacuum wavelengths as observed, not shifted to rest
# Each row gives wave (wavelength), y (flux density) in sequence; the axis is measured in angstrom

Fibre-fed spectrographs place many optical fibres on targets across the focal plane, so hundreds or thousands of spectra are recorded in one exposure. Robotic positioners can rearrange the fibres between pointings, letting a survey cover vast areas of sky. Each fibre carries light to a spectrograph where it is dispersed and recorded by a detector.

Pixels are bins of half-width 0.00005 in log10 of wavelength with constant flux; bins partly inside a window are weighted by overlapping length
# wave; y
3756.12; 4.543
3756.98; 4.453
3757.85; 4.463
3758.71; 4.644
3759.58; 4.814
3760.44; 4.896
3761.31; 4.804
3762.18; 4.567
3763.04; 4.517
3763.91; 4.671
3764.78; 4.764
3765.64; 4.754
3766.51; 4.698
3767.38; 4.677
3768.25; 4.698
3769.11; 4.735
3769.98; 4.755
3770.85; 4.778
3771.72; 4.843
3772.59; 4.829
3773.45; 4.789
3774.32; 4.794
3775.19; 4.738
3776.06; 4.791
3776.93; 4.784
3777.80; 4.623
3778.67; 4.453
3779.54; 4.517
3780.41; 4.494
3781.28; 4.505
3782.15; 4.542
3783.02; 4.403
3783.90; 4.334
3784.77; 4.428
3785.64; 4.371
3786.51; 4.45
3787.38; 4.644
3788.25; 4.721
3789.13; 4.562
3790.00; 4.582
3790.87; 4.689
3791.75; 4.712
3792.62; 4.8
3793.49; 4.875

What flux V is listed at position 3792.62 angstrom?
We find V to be 4.8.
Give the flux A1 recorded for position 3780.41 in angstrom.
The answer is 4.494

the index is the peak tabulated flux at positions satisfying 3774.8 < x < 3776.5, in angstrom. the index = 4.791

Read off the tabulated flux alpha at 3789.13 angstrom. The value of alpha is 4.562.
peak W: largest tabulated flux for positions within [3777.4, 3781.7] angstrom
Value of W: 4.623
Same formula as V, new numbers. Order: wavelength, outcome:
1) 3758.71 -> 4.644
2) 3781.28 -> 4.505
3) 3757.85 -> 4.463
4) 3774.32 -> 4.794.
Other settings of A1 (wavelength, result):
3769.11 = 4.735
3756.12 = 4.543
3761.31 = 4.804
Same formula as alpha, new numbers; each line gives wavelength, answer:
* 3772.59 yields 4.829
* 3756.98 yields 4.453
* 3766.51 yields 4.698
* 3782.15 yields 4.542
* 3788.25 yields 4.721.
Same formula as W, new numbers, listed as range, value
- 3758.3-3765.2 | 4.896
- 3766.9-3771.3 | 4.778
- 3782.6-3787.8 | 4.644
